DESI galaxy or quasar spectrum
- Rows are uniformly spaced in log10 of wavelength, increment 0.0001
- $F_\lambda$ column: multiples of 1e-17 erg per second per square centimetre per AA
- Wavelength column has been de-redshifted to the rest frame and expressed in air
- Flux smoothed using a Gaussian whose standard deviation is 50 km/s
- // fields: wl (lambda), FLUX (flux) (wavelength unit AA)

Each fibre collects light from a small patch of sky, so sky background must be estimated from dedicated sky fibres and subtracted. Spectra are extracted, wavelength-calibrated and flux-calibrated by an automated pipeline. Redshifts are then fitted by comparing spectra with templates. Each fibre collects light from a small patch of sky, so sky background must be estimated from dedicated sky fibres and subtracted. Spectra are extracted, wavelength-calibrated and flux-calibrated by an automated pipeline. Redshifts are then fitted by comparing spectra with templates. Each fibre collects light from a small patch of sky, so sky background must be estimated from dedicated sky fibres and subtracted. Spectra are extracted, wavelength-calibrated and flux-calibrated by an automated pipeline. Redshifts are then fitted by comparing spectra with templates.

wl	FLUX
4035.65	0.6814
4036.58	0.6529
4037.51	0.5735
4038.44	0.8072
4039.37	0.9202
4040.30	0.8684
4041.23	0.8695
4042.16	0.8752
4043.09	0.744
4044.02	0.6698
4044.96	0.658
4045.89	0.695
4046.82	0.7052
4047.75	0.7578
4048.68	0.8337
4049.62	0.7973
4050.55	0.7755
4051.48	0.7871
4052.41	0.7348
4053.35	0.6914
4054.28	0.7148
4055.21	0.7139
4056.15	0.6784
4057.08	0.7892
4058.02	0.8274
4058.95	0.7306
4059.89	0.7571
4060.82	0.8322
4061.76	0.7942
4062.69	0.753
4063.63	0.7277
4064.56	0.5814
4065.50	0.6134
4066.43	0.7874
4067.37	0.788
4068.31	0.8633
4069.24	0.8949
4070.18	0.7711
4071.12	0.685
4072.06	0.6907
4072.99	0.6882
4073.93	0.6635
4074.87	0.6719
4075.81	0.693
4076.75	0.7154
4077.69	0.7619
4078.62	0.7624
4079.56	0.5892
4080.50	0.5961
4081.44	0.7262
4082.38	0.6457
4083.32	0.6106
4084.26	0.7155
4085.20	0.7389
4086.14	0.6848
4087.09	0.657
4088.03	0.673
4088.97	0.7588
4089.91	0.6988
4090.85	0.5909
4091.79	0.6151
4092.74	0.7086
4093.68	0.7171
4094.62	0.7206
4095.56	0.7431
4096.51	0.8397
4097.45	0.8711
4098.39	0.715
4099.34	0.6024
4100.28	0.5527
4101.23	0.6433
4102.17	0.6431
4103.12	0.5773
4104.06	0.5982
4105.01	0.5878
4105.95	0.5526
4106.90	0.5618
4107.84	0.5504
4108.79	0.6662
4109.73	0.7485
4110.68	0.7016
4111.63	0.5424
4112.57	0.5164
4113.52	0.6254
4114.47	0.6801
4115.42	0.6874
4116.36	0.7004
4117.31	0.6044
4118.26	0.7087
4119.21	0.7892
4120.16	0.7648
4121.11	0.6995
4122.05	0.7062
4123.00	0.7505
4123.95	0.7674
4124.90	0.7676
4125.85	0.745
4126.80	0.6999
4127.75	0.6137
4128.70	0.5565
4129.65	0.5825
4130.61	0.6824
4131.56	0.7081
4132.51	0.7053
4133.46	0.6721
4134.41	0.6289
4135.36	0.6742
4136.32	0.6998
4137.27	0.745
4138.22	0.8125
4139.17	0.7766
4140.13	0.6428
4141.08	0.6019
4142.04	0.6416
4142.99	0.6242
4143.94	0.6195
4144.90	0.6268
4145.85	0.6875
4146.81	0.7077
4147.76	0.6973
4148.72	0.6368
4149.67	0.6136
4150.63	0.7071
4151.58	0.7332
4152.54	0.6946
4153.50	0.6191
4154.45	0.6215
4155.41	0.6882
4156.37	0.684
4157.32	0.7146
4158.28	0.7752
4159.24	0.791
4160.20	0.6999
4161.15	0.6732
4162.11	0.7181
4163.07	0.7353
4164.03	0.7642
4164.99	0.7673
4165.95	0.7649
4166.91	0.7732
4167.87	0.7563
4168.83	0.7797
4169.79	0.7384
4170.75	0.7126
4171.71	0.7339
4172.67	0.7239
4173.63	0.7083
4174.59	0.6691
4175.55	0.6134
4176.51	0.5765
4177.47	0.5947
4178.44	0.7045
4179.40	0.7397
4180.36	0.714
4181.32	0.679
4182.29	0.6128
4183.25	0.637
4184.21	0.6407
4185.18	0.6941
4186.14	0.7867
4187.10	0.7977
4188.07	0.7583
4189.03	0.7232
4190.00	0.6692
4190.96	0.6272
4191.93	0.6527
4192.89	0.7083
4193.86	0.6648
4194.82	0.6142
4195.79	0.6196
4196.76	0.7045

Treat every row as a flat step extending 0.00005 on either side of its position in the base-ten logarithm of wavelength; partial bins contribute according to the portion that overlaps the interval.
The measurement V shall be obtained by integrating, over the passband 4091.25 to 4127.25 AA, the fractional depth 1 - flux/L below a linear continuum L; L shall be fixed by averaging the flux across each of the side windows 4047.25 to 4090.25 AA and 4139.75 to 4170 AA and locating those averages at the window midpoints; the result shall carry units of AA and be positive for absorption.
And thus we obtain 1.9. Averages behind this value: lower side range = 0.727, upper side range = 0.697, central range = 0.675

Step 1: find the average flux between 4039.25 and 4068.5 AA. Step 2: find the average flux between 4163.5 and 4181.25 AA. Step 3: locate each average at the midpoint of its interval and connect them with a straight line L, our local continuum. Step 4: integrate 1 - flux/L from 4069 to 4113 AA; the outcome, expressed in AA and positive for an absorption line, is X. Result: 4.2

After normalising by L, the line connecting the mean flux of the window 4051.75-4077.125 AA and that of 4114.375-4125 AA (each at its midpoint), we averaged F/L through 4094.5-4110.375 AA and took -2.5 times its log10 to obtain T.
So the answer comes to 0.107 mag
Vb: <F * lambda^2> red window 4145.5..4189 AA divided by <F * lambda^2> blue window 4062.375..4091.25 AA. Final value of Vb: 1.05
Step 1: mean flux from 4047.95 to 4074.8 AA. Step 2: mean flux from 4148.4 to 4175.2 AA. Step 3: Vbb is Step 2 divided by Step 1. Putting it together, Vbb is 1.0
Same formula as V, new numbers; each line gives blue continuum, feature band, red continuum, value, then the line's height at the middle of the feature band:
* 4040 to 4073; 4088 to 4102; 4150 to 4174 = 0.9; 0.743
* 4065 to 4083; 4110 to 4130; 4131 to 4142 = 0.6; 0.7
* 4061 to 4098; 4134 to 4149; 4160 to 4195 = 0.6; 0.706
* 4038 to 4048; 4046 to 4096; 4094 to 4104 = 0.9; 0.733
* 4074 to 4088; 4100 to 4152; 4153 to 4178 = 2.3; 0.696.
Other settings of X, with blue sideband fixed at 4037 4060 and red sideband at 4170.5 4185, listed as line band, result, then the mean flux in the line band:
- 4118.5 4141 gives 0.0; 0.702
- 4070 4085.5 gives 1.1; 0.688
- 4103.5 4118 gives 1.9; 0.623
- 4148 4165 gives -0.4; 0.7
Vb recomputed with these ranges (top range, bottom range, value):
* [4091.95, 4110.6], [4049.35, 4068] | 0.91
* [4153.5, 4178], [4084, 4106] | 1.08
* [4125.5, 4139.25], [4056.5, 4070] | 0.92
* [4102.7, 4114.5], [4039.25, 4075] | 0.83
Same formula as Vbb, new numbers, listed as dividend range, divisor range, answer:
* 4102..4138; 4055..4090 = 0.92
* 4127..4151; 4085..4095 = 0.97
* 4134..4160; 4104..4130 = 1.03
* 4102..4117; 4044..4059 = 0.84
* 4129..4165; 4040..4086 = 0.94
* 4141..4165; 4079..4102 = 1.00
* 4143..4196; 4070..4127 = 1.02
